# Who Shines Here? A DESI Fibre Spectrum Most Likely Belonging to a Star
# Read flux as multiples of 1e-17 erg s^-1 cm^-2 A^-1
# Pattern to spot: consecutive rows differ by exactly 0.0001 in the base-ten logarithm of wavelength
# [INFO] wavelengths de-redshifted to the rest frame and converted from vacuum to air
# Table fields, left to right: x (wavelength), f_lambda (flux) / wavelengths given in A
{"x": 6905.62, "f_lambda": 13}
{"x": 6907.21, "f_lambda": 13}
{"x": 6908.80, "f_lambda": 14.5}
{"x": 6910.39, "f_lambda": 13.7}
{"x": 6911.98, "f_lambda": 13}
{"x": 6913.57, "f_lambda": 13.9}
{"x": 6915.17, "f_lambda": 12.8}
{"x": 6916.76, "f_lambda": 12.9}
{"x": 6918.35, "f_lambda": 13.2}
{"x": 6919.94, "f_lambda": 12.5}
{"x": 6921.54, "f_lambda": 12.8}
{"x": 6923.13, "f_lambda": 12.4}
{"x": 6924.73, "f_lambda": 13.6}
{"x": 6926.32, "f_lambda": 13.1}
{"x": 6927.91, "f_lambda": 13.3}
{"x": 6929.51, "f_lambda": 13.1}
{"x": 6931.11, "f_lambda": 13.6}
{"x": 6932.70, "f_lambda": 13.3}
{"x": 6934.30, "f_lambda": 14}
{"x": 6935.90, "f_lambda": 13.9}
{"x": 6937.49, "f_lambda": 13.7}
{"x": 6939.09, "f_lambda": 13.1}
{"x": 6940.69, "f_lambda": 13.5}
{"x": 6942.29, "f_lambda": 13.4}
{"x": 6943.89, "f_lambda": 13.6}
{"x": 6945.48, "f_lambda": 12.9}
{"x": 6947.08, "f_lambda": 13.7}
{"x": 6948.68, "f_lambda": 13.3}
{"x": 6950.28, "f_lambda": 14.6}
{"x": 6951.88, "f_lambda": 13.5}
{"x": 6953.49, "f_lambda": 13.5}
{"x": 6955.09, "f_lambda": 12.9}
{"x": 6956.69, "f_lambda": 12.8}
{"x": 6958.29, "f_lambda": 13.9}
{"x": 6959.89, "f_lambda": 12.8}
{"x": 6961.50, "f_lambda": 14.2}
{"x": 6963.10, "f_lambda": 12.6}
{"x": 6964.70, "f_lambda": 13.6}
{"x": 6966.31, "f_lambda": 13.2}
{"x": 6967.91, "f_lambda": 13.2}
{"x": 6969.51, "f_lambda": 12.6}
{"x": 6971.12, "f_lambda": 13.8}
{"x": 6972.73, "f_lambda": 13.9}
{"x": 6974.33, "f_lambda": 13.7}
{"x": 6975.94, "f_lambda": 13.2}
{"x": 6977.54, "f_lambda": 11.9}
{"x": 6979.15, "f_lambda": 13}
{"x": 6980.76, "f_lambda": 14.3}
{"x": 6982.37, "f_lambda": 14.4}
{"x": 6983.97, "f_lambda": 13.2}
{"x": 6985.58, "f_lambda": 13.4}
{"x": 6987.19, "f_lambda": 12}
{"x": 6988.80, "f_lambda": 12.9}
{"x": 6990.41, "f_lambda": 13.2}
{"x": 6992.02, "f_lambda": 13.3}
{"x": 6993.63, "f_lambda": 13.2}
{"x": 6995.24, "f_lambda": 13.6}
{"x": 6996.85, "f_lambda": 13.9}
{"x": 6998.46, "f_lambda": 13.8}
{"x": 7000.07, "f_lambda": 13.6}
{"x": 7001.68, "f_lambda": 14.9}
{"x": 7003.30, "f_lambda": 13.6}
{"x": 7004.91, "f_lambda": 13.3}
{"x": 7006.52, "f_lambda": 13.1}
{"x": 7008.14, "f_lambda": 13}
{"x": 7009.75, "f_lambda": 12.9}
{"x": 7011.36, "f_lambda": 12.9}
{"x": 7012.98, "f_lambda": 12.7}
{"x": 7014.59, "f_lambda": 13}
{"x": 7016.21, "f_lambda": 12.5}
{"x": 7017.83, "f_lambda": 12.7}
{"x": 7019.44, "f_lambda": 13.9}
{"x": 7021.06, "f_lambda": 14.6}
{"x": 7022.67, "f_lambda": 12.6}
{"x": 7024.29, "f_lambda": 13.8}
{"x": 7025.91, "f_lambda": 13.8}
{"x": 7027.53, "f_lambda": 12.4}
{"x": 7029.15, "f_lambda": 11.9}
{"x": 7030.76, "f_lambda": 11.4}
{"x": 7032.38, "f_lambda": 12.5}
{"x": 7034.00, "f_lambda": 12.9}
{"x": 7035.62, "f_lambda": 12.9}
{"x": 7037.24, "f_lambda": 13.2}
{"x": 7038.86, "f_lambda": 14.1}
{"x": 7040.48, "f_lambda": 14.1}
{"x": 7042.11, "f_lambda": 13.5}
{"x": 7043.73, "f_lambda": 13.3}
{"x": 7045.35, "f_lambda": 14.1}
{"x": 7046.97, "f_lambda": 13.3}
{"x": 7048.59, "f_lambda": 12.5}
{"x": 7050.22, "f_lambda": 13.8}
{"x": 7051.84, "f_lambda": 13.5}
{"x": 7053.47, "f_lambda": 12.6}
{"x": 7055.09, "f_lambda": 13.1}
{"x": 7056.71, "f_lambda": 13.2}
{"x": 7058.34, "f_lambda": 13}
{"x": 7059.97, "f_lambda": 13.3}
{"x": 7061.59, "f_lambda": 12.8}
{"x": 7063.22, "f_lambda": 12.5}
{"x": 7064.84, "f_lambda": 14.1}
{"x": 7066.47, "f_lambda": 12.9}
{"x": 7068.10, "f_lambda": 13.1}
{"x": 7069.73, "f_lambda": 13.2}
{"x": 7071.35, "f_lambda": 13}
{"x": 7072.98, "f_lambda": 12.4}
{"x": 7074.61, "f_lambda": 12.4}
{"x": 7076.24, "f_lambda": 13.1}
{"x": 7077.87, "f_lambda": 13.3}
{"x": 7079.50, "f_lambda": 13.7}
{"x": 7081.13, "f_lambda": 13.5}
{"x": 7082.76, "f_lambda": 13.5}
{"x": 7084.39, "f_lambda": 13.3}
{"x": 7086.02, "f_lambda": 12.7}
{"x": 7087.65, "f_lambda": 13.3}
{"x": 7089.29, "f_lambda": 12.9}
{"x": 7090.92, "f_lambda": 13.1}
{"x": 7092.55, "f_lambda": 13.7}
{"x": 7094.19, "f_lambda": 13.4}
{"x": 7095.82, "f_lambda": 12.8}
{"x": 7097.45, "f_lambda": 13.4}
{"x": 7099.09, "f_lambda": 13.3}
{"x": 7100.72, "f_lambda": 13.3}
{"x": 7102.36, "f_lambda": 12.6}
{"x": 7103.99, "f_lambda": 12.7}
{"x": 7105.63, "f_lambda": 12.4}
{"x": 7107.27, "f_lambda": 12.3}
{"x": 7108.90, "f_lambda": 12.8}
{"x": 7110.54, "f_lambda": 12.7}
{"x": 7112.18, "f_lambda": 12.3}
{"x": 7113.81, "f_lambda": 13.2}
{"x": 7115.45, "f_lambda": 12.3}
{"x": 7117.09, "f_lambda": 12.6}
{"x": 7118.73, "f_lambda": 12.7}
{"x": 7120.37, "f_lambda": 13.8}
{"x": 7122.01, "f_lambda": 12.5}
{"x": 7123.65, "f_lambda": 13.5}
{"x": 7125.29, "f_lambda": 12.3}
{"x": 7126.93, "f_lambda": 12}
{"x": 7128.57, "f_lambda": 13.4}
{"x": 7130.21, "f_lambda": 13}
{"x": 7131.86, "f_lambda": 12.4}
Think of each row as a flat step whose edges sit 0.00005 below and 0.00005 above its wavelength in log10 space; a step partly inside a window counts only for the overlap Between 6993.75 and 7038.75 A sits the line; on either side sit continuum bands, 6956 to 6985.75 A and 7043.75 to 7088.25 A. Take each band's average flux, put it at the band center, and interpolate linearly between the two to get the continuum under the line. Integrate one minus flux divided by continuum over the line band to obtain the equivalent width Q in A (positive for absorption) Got 0.3 A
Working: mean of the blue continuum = 13.4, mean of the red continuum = 13.2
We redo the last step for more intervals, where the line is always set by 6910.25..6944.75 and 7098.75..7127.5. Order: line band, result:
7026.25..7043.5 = 0.1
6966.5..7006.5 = -0.9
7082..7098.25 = -0.5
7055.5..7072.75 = -0.3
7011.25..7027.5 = -0.3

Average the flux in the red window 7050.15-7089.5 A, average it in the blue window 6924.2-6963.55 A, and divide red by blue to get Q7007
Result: 1.0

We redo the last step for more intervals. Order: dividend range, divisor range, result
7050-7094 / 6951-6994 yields 0.99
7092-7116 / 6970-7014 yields 0.96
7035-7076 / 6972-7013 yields 0.99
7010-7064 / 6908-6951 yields 0.98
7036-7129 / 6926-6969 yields 0.97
